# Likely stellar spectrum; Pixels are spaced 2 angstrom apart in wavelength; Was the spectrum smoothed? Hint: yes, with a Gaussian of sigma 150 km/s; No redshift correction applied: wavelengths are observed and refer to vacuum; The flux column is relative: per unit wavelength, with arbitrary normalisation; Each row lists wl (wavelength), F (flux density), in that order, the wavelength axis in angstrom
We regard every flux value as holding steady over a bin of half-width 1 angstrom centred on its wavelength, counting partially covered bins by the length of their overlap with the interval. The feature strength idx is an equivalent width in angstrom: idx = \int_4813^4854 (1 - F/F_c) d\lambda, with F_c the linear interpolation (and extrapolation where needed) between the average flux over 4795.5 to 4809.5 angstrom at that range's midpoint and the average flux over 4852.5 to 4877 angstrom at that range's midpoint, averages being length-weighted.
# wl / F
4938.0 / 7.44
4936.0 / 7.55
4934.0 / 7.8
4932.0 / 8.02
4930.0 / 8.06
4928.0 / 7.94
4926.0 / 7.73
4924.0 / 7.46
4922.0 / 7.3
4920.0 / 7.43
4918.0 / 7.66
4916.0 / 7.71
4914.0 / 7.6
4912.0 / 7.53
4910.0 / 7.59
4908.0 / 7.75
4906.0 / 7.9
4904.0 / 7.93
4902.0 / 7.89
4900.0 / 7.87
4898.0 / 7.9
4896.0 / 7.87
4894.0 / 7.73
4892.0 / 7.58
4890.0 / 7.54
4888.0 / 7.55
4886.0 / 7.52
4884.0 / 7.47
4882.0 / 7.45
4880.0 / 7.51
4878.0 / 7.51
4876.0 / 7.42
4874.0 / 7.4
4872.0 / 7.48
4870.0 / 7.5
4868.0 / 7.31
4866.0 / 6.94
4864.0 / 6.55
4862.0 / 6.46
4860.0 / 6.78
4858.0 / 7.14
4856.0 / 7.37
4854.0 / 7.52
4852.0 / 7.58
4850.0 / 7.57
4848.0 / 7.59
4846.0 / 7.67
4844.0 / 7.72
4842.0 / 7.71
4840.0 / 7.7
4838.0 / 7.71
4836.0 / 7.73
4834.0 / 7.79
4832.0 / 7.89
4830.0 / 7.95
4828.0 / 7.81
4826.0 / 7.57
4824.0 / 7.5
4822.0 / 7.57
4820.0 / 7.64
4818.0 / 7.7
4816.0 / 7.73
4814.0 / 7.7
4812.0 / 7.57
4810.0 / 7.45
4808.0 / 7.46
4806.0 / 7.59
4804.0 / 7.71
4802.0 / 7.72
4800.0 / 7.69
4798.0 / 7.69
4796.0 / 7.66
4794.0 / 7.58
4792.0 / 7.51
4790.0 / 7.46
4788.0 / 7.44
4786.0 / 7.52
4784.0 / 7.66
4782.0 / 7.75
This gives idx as -1.6 angstrom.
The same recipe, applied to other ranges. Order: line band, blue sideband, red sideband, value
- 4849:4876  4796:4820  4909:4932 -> 1.5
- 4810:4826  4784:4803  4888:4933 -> 0.0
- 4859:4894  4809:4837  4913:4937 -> 1.7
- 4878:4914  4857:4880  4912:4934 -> -1.2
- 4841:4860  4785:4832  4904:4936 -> 0.4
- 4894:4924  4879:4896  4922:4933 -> -0.1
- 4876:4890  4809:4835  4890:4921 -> 0.4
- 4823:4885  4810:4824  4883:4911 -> 1.7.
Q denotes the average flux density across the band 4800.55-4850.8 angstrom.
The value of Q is 7.67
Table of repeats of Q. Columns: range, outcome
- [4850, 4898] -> 7.37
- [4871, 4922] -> 7.63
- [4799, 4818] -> 7.63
